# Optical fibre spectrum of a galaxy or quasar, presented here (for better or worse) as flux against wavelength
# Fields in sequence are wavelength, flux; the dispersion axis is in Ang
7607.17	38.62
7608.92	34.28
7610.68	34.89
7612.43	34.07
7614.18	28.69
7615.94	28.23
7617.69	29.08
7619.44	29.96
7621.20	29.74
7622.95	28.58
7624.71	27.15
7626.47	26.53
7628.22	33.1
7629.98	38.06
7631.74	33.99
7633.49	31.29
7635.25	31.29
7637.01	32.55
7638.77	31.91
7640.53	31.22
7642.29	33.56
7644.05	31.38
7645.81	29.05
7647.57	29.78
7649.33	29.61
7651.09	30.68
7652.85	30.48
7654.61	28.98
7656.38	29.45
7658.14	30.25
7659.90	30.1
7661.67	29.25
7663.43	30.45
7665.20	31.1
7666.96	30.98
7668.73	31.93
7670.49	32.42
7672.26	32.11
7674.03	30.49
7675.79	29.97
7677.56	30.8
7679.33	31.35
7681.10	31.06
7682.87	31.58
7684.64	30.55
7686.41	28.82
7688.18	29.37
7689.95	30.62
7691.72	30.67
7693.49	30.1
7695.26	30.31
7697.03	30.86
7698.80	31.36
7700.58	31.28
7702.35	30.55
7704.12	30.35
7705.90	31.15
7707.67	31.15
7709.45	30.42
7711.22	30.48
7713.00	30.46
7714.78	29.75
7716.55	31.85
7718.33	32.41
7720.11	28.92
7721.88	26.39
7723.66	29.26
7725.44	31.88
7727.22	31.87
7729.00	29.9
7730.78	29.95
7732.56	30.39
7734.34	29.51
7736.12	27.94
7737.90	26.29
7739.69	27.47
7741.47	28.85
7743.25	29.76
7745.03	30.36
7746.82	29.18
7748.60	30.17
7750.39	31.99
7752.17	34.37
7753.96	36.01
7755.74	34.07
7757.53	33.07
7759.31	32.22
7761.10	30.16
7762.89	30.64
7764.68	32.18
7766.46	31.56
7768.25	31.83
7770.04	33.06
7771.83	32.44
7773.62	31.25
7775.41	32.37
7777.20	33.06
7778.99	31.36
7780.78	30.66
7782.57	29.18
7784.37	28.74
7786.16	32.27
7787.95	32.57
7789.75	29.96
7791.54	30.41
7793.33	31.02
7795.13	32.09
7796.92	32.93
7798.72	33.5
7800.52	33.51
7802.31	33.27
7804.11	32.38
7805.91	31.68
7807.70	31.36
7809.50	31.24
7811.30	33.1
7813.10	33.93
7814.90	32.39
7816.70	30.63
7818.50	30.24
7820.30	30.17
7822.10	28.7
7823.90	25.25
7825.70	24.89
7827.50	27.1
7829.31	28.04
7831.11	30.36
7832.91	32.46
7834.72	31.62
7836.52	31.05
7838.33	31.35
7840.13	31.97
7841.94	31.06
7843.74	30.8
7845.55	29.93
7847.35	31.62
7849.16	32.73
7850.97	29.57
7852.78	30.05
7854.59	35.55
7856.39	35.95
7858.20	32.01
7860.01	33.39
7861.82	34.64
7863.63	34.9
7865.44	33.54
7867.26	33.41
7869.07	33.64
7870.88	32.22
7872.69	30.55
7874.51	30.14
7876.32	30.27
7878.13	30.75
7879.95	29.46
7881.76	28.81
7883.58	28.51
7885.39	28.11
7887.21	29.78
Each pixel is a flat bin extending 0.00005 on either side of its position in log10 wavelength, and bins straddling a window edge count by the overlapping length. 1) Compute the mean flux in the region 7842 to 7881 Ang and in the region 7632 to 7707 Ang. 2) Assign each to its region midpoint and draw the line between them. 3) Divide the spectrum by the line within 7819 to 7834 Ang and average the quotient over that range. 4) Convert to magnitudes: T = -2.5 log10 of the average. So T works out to 0.12 mag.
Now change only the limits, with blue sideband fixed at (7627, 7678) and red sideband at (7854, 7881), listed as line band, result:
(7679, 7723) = 0.04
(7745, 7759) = -0.02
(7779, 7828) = 0.05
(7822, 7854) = 0.09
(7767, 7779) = -0.01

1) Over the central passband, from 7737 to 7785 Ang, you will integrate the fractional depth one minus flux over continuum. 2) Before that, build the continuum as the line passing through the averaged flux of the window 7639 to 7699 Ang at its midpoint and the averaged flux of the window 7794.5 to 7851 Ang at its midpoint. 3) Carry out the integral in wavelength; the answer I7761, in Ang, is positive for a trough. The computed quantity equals -0.6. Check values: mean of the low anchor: 30.6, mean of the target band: 31.2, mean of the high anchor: 31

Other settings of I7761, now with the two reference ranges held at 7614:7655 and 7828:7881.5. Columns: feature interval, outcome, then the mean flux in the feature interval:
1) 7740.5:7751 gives 0.4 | 30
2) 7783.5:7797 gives 0.1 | 31.2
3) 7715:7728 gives 0.3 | 30.3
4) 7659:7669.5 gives 0.1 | 30.6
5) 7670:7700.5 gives 0.2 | 30.7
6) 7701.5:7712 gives 0.1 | 30.7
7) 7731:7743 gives 1.0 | 28.6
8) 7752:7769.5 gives -0.7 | 32.5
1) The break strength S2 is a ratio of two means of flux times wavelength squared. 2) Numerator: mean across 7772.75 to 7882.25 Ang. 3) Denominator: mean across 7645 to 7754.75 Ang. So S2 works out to 1.07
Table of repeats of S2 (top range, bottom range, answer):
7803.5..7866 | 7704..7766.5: 1.05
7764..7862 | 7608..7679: 1.06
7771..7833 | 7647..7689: 1.05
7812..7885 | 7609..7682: 1.06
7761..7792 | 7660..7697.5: 1.05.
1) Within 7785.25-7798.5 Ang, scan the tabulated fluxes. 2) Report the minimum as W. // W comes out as 29.96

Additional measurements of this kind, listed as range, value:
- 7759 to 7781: 30.16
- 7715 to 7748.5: 26.29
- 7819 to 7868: 24.89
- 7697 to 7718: 29.75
